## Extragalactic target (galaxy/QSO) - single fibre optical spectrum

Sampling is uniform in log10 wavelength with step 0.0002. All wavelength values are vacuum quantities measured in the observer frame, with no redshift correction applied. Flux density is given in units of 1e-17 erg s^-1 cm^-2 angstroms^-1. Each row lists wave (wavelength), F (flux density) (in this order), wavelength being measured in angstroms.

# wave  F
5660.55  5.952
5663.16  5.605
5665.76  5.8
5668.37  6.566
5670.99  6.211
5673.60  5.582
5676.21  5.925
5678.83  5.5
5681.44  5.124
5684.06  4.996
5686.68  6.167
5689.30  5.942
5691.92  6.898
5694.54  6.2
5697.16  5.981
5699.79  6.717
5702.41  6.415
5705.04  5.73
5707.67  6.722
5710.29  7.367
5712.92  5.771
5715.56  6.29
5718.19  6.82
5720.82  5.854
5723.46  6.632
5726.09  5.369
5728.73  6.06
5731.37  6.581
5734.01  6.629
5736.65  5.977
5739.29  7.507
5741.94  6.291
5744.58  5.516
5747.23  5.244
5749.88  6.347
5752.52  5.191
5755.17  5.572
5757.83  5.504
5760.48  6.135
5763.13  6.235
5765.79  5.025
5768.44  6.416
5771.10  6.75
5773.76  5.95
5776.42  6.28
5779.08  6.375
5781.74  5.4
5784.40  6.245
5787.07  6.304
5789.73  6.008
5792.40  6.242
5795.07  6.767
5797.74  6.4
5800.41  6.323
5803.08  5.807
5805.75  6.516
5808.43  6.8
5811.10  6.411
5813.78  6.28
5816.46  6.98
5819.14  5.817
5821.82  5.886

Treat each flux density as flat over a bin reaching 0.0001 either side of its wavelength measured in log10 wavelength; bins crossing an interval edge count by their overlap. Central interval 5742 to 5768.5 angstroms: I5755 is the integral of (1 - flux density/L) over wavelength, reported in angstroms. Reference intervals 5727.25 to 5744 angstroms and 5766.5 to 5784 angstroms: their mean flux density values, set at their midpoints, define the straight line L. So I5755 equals 2.5 angstroms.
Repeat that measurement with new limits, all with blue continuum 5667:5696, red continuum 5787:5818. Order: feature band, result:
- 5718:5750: -0.3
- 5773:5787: 0.5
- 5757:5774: 0.6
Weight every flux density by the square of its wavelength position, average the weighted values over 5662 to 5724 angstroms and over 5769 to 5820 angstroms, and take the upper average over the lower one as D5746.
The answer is 1.07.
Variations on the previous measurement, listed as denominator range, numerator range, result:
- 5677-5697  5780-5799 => 1.10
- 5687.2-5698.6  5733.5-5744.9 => 1.05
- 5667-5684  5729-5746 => 1.13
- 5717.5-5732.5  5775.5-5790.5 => 1.01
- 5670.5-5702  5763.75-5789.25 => 1.06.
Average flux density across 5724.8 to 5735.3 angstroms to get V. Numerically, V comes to 6.16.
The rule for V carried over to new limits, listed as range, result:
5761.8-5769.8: 5.9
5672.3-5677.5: 5.76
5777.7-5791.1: 6.07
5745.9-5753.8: 5.6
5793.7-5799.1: 6.58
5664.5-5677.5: 6.02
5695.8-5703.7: 6.37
